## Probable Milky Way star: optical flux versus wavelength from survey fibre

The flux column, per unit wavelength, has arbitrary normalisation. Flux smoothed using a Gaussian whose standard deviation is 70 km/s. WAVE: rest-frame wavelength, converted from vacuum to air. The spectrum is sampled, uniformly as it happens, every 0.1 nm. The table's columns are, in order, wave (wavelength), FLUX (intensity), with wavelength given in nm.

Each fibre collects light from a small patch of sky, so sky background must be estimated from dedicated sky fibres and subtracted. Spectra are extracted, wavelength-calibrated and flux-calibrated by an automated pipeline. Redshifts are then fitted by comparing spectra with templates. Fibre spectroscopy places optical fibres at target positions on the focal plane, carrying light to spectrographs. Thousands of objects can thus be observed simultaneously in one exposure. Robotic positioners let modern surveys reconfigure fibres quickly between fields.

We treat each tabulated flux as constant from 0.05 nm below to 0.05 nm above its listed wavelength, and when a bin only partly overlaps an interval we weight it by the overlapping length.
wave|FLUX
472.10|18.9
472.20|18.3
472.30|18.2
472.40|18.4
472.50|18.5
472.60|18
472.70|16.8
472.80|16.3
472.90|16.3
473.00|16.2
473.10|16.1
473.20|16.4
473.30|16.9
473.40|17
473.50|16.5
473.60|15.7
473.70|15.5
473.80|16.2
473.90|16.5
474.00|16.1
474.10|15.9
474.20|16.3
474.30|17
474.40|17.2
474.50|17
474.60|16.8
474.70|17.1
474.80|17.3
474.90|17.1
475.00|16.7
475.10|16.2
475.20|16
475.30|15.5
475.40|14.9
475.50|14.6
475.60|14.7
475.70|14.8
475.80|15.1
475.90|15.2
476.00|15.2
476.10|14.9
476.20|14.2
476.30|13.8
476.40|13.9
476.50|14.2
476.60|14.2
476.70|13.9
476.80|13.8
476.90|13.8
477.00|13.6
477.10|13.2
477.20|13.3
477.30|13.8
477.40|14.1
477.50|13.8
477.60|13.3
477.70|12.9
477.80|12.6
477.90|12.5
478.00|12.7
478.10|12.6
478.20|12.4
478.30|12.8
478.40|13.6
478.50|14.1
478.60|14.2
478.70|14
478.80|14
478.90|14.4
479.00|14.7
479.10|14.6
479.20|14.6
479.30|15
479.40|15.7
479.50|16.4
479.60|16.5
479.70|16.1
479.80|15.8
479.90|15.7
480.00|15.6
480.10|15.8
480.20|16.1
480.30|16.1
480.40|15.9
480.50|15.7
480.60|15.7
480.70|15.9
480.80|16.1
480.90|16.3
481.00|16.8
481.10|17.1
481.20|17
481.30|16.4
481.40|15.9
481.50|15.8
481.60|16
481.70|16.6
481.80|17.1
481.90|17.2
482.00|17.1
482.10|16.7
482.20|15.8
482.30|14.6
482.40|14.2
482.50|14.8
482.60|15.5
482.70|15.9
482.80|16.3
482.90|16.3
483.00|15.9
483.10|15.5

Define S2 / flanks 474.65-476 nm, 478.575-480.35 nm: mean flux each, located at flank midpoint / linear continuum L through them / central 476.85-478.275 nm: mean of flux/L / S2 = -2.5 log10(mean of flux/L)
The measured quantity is 0.18 mag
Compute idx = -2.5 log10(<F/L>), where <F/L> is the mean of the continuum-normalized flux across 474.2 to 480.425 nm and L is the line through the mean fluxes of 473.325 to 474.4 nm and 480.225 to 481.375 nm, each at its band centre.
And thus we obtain 0.10 mag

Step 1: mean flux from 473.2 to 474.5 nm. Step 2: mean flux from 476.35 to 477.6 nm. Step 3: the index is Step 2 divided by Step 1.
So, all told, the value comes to 0.8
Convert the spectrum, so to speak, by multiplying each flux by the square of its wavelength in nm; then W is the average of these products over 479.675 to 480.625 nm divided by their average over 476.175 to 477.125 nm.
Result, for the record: 1.2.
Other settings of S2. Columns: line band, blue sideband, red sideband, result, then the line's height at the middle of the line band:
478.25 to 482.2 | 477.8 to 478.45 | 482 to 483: -0.111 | 14.1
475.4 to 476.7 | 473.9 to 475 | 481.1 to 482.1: 0.151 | 16.7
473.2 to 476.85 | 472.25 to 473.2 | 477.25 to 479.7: 0.016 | 15.9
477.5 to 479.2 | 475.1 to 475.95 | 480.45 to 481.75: 0.165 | 15.7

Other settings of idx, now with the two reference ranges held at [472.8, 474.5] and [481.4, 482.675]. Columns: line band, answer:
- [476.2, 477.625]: 0.18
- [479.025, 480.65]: 0.03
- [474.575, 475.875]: 0.03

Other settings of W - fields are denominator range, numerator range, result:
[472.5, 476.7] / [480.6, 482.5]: 1.05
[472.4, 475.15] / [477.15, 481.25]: 0.91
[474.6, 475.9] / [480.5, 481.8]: 1.05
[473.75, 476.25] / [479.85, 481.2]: 1.03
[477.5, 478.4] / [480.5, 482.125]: 1.30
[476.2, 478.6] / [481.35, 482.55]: 1.21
